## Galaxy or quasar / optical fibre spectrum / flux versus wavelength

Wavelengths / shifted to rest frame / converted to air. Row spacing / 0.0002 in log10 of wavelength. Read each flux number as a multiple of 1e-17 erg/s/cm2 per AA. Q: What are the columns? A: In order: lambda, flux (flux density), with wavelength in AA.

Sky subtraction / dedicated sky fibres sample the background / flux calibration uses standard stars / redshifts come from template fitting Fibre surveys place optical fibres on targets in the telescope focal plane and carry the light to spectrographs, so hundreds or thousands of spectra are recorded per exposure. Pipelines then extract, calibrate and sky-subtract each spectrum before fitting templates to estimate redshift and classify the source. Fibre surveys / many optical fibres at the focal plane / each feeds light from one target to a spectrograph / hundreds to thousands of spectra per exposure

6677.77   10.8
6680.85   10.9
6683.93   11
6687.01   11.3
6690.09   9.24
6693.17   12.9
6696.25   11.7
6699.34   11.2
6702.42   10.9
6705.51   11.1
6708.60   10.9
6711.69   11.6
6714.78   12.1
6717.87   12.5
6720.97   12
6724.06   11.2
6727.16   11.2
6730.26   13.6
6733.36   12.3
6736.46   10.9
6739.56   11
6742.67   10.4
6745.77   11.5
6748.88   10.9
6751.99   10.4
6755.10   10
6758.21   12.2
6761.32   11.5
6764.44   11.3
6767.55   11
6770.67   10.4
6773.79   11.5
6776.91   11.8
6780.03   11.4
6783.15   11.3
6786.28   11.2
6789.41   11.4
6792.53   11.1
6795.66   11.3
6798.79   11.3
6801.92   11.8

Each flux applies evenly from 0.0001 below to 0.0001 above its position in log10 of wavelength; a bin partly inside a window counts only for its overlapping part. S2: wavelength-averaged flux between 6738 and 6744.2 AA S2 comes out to 10.7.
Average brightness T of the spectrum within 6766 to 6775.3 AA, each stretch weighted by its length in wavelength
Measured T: 11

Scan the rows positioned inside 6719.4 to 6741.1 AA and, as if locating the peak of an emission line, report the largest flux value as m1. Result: 13.6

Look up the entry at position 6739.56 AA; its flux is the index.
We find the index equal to 11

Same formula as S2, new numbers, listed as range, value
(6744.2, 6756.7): 10.7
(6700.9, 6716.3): 11.3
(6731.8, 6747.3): 11.2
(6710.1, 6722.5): 12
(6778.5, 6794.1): 11.3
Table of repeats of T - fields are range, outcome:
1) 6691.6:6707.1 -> 11.6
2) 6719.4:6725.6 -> 11.6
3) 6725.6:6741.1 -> 11.8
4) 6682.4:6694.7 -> 11.1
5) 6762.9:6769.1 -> 11.2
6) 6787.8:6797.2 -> 11.3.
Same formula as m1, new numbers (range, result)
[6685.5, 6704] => 12.9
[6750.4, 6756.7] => 10.4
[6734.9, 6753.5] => 11.5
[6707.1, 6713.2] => 11.6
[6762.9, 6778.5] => 11.8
